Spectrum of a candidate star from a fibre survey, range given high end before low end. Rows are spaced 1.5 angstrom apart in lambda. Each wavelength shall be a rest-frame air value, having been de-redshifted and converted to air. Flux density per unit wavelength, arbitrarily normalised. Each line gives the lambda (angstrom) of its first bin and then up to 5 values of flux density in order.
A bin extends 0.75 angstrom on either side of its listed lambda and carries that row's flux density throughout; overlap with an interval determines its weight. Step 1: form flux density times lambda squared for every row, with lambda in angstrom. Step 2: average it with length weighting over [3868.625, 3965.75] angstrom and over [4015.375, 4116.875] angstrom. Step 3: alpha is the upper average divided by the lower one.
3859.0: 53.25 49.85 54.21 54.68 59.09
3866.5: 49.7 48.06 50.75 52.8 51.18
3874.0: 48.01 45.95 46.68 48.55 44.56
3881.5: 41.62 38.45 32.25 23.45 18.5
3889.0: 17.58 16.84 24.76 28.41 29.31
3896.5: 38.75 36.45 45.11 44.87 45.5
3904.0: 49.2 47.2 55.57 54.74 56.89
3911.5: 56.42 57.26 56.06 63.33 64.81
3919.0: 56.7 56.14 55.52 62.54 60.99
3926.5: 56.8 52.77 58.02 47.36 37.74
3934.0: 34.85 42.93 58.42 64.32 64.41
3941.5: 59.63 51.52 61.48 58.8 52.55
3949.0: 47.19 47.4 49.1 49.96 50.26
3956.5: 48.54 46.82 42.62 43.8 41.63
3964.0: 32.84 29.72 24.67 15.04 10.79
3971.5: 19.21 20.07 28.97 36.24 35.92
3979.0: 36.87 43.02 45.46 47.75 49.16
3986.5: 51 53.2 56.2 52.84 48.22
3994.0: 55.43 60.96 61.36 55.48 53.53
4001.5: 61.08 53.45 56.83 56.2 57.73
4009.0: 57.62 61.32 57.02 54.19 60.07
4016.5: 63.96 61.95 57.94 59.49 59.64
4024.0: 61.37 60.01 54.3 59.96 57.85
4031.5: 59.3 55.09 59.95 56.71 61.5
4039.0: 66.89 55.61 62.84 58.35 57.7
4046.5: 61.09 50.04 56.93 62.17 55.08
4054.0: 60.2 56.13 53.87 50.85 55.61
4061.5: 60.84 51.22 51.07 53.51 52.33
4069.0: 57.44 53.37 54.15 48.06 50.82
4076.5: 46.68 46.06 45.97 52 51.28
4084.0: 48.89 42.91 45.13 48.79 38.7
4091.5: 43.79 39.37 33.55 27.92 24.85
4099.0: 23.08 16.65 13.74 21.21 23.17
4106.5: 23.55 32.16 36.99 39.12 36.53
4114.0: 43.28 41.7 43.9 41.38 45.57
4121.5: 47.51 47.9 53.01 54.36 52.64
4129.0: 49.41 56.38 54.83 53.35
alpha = 1.11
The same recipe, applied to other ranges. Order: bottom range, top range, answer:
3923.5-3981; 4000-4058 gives 1.38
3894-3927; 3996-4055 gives 1.19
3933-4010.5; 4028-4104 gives 1.10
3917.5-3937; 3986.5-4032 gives 1.14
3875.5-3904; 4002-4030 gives 1.77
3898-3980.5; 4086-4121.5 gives 0.80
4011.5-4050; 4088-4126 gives 0.63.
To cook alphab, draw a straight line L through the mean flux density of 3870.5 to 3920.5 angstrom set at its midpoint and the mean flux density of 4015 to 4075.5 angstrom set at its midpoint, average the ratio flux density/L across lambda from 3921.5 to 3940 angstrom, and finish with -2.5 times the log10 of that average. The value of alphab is -0.136 mag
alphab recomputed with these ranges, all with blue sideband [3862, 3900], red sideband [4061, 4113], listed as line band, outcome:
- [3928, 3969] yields -0.169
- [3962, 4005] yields -0.056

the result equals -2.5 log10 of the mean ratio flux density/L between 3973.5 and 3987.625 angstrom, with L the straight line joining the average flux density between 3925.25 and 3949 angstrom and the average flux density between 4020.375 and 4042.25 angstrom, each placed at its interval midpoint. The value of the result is 0.33 mag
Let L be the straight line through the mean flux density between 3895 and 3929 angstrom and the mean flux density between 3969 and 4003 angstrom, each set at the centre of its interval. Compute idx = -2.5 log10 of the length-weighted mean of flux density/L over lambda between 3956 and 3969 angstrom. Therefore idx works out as 0.29 mag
